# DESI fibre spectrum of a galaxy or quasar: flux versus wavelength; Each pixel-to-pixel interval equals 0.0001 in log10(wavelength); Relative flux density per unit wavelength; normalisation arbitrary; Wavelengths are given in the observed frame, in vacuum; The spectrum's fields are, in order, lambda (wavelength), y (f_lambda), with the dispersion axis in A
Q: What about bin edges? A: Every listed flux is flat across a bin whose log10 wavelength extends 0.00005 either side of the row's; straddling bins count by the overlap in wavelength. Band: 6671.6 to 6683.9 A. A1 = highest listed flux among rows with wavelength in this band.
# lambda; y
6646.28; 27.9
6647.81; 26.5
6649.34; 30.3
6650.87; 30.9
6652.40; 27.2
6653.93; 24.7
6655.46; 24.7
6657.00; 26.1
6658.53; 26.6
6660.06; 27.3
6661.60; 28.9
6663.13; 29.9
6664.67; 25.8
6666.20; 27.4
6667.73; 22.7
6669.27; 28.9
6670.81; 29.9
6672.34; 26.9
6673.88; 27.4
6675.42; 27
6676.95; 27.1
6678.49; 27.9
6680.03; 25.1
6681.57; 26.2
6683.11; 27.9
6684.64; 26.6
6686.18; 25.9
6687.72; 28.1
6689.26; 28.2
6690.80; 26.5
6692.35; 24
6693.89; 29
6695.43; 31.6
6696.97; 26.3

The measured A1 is 27.9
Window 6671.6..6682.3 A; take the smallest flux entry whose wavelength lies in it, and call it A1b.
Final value 25.1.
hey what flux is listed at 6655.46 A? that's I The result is 24.7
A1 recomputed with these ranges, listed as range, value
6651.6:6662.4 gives 28.9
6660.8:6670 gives 29.9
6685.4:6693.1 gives 28.2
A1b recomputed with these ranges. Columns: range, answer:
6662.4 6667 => 25.8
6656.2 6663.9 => 26.1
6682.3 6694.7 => 24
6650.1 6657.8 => 24.7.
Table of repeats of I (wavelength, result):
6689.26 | 28.2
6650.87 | 30.9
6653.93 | 24.7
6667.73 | 22.7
